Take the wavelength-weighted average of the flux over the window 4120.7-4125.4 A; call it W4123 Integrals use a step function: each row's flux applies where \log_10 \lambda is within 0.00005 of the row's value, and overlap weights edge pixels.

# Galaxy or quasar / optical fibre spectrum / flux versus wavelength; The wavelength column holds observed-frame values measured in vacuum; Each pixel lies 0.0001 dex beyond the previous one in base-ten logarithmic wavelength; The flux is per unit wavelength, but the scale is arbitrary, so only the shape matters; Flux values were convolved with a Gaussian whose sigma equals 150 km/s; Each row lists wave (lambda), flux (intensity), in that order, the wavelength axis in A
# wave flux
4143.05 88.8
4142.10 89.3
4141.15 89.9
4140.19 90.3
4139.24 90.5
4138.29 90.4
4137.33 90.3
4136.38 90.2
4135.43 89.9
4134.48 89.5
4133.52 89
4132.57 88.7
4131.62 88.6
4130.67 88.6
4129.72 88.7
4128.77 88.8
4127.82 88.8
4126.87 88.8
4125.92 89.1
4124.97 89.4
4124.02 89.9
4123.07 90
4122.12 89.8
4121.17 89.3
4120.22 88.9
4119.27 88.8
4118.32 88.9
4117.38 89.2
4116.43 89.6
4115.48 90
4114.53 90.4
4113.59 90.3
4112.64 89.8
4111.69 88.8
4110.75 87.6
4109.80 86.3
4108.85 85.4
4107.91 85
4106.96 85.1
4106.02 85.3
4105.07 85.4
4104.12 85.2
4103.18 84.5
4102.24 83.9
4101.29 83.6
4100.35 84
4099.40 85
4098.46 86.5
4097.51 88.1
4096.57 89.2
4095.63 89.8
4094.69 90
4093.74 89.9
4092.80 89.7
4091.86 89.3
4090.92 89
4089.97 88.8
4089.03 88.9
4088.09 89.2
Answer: 89.6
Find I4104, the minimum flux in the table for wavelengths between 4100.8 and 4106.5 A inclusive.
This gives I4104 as 83.6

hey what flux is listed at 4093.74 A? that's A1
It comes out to 89.9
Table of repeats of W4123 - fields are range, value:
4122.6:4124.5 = 89.9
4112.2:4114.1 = 90.3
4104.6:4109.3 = 85.3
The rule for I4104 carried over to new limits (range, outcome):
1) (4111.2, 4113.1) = 88.8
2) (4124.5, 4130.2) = 88.7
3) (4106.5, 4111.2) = 85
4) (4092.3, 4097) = 89.2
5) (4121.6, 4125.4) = 89.4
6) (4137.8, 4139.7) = 90.4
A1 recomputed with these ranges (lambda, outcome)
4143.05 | 88.8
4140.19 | 90.3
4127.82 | 88.8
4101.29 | 83.6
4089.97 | 88.8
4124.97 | 89.4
